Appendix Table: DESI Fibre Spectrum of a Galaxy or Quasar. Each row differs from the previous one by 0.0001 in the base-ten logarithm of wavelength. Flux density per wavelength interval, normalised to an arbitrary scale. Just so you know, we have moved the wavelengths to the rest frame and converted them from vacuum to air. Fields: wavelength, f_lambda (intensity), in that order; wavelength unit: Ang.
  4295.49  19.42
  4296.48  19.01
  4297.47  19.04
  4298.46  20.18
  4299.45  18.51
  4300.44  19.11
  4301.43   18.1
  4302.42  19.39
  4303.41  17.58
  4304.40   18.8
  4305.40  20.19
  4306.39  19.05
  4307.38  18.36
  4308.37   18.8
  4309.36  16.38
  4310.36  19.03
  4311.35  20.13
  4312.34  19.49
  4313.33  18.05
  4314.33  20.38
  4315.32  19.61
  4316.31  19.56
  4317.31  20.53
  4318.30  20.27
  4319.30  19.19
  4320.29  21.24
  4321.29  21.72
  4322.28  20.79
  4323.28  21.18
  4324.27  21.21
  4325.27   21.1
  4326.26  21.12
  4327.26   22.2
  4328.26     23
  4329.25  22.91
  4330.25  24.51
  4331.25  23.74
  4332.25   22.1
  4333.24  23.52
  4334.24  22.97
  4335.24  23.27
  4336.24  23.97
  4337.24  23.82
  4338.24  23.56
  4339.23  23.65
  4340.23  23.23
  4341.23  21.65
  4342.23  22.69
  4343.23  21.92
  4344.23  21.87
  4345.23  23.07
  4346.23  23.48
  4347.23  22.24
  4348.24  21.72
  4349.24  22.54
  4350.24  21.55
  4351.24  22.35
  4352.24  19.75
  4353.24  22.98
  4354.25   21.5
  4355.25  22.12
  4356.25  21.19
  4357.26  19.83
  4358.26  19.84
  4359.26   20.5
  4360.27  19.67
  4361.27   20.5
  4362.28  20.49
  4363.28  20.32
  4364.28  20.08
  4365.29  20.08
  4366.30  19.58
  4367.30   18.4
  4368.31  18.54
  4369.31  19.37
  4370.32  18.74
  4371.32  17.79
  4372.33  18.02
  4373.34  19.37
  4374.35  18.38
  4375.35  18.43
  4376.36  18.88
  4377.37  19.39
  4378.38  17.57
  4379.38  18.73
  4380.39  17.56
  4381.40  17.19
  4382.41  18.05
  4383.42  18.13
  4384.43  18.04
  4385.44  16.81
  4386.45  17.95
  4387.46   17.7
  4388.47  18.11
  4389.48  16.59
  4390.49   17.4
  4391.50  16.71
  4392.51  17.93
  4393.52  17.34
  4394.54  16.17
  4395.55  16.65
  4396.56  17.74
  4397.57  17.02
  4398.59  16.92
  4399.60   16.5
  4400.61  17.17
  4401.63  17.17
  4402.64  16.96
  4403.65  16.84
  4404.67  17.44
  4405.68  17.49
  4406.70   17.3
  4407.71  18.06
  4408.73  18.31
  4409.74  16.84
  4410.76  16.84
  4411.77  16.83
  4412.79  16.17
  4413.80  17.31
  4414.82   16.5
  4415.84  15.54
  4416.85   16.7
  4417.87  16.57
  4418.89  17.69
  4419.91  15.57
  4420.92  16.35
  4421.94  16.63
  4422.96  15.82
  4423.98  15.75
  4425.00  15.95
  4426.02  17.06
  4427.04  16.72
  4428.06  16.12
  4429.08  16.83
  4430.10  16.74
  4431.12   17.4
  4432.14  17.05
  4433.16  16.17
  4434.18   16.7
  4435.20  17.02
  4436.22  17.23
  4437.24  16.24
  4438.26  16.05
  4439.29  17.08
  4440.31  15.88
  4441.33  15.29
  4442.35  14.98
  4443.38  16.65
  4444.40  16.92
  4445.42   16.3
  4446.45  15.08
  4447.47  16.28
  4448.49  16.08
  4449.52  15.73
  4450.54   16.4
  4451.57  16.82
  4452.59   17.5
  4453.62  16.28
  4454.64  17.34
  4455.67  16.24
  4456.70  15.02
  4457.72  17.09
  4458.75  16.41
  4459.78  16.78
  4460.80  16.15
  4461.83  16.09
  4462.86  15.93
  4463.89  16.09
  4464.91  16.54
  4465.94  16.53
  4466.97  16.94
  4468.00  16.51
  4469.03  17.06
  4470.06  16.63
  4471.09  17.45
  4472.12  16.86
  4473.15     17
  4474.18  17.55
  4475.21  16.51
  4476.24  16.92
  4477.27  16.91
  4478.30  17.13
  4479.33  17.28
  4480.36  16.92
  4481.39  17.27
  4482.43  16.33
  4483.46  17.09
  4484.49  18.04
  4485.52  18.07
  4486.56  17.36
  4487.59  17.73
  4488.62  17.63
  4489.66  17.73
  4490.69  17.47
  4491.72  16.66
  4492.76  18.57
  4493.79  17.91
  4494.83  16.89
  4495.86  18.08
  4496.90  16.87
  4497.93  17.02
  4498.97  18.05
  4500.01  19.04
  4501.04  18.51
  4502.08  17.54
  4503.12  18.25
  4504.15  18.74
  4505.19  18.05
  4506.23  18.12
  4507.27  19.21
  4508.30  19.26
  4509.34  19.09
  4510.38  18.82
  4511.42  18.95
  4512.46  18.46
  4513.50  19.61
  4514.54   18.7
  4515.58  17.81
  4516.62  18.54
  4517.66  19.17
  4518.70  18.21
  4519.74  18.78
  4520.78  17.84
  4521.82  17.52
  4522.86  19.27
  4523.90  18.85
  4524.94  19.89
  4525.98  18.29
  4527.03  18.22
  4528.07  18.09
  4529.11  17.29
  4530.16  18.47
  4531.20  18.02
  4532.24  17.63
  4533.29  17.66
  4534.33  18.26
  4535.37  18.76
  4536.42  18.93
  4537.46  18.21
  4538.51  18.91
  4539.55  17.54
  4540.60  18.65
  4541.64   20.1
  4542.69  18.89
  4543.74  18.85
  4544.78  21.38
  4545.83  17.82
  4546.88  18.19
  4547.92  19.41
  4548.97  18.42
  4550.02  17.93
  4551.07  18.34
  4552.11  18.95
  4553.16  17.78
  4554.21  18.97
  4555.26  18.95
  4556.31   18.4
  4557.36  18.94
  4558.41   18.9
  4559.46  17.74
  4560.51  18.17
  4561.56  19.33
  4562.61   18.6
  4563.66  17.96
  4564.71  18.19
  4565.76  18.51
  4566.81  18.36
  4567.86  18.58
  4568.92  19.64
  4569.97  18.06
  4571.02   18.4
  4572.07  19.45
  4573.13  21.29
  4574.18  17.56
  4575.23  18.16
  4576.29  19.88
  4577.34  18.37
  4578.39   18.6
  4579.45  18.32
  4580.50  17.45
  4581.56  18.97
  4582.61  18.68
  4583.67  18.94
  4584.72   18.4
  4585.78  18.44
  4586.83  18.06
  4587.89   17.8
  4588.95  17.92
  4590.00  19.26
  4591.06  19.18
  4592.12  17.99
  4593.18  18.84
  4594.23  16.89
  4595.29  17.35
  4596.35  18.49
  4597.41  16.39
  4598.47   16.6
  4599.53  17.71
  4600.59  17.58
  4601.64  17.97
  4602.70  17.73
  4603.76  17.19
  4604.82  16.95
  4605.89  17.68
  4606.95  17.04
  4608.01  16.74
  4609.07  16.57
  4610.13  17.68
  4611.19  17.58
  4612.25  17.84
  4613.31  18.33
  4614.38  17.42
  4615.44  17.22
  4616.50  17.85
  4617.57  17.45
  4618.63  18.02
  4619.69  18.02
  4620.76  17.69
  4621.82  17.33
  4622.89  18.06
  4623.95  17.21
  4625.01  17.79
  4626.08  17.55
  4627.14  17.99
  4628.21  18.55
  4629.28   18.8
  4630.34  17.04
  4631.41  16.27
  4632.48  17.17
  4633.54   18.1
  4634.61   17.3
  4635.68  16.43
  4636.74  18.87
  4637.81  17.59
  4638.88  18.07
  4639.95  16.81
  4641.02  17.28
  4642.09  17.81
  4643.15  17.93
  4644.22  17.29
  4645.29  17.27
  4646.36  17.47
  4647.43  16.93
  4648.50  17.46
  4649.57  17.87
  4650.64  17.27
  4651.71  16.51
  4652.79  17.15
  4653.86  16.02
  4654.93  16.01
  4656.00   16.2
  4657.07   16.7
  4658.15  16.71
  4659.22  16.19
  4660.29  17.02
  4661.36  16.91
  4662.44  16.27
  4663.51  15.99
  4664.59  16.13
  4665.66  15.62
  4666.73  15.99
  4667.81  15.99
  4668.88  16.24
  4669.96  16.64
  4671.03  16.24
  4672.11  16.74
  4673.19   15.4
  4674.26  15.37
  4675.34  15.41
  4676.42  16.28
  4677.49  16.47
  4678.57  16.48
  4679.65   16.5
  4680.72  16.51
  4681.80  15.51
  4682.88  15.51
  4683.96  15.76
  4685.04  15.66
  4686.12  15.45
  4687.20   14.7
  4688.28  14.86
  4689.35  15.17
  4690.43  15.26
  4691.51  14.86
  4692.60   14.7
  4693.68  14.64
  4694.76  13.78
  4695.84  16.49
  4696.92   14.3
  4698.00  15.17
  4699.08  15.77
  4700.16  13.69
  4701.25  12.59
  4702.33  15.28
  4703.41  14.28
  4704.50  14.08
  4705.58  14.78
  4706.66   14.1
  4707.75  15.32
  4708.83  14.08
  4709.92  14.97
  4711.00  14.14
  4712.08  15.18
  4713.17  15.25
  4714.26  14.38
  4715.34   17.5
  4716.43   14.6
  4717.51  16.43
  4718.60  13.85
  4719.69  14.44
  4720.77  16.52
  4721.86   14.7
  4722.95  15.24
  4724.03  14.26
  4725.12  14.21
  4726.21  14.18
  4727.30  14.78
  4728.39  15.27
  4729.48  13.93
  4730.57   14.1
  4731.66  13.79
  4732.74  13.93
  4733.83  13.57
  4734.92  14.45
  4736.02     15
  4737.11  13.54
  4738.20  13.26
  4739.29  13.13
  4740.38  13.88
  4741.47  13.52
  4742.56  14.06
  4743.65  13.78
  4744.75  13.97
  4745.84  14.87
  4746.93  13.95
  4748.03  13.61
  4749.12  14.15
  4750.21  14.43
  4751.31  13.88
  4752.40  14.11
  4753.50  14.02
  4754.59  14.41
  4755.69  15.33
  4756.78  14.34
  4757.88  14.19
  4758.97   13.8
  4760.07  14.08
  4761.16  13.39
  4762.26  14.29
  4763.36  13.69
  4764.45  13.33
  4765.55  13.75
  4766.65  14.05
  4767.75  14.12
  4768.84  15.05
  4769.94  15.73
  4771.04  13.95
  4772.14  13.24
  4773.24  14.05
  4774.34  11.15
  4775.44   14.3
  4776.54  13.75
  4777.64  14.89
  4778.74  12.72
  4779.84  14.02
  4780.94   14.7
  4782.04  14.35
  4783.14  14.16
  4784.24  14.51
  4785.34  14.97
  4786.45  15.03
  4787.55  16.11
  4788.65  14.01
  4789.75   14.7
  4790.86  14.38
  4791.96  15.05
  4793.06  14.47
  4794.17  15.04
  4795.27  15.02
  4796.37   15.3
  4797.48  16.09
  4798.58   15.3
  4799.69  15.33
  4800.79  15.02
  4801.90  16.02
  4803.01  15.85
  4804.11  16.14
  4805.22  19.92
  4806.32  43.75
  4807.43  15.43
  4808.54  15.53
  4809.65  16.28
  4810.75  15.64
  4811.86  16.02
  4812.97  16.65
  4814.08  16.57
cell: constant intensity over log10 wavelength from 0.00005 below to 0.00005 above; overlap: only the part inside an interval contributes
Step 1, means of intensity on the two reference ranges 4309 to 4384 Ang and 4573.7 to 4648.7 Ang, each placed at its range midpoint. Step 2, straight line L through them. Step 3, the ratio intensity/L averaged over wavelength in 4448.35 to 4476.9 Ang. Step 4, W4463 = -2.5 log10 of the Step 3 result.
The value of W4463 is 0.17 mag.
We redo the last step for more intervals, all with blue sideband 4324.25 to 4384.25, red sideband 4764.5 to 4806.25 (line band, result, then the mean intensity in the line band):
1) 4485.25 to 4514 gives 0.048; 18.1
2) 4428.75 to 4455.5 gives 0.196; 16.5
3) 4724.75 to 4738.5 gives 0.119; 14.2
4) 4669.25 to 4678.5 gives 0.034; 16.1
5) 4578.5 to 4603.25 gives -0.021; 18.1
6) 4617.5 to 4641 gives -0.028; 17.6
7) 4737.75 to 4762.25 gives 0.113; 14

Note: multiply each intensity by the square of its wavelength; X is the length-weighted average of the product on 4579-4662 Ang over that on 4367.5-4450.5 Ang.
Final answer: 1.1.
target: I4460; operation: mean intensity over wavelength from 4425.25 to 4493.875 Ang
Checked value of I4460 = 16.7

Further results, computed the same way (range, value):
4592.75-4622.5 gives 17.5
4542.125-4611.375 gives 18.3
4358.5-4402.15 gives 18.2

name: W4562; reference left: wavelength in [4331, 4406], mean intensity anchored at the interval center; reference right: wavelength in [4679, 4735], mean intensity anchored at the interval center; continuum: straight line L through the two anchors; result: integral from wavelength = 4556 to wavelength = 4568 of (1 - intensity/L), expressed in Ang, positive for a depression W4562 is -1.1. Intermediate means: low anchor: 19.7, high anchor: 14.9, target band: 18.5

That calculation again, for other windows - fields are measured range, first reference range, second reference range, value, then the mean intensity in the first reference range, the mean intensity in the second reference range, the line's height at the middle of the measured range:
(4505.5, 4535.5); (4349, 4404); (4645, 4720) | -2.1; 18.7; 15.7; 17.3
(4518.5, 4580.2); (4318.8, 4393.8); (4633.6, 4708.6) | -2.9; 20.5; 16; 17.8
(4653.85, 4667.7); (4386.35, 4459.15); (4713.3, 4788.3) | -1.2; 16.7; 14.3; 14.9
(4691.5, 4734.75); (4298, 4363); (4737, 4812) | 3.1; 21.1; 15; 15.8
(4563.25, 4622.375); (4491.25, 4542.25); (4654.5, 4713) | -3.5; 18.4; 15.5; 17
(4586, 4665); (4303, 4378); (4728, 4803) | -4.7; 20.8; 14.3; 16.4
